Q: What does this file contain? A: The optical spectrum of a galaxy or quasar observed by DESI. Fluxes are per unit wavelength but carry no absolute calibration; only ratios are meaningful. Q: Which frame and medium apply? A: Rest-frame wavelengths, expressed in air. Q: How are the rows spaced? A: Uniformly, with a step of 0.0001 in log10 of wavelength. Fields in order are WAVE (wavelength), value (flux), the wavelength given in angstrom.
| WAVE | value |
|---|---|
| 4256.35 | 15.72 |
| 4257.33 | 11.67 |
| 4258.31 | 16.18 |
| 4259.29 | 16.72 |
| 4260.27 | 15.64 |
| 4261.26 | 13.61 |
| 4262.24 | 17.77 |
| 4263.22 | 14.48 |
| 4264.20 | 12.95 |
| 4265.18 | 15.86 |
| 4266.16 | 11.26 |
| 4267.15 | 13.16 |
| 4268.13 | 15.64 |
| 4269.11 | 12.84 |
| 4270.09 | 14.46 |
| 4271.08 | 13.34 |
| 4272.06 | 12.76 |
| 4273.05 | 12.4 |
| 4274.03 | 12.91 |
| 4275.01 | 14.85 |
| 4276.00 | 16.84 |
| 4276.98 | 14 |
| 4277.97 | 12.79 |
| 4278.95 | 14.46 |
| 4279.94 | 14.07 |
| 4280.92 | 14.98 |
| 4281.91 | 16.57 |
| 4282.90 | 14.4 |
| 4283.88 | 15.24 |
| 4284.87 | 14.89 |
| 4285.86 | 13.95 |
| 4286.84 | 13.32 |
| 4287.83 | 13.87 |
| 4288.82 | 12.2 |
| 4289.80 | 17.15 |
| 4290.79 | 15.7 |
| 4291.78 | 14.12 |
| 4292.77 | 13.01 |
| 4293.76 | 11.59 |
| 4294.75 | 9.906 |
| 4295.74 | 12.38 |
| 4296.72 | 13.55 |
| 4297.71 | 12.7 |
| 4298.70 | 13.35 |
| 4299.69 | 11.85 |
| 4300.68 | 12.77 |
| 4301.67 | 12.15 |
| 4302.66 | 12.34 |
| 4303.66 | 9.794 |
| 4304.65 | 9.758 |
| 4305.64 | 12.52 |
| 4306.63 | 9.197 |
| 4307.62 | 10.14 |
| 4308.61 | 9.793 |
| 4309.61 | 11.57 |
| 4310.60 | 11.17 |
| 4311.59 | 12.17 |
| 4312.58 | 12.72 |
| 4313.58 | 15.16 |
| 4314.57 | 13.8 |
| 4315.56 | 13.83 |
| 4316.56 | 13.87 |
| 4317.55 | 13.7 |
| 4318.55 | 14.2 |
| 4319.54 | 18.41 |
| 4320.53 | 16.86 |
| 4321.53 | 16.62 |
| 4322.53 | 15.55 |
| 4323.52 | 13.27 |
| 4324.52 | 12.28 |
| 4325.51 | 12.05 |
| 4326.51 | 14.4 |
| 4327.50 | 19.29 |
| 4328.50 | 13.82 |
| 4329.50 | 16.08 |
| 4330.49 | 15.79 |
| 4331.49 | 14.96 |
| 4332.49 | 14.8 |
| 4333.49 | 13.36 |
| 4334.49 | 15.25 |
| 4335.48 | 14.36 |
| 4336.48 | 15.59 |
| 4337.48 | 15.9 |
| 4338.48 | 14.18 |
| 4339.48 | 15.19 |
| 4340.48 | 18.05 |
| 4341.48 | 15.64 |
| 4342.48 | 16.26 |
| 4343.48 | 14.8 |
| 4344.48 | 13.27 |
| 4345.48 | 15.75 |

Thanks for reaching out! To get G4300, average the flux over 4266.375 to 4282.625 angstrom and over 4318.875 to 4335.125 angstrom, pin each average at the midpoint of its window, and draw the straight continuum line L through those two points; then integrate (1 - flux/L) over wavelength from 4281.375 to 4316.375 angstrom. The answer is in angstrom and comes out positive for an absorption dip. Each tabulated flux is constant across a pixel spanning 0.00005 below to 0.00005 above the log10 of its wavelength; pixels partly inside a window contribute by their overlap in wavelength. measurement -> 4.2 angstrom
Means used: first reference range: 14.1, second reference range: 15.2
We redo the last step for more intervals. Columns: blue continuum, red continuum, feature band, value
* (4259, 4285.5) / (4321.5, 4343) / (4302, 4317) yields 3.0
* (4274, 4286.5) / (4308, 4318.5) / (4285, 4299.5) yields 0.7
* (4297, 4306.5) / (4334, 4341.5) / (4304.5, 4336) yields -0.1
